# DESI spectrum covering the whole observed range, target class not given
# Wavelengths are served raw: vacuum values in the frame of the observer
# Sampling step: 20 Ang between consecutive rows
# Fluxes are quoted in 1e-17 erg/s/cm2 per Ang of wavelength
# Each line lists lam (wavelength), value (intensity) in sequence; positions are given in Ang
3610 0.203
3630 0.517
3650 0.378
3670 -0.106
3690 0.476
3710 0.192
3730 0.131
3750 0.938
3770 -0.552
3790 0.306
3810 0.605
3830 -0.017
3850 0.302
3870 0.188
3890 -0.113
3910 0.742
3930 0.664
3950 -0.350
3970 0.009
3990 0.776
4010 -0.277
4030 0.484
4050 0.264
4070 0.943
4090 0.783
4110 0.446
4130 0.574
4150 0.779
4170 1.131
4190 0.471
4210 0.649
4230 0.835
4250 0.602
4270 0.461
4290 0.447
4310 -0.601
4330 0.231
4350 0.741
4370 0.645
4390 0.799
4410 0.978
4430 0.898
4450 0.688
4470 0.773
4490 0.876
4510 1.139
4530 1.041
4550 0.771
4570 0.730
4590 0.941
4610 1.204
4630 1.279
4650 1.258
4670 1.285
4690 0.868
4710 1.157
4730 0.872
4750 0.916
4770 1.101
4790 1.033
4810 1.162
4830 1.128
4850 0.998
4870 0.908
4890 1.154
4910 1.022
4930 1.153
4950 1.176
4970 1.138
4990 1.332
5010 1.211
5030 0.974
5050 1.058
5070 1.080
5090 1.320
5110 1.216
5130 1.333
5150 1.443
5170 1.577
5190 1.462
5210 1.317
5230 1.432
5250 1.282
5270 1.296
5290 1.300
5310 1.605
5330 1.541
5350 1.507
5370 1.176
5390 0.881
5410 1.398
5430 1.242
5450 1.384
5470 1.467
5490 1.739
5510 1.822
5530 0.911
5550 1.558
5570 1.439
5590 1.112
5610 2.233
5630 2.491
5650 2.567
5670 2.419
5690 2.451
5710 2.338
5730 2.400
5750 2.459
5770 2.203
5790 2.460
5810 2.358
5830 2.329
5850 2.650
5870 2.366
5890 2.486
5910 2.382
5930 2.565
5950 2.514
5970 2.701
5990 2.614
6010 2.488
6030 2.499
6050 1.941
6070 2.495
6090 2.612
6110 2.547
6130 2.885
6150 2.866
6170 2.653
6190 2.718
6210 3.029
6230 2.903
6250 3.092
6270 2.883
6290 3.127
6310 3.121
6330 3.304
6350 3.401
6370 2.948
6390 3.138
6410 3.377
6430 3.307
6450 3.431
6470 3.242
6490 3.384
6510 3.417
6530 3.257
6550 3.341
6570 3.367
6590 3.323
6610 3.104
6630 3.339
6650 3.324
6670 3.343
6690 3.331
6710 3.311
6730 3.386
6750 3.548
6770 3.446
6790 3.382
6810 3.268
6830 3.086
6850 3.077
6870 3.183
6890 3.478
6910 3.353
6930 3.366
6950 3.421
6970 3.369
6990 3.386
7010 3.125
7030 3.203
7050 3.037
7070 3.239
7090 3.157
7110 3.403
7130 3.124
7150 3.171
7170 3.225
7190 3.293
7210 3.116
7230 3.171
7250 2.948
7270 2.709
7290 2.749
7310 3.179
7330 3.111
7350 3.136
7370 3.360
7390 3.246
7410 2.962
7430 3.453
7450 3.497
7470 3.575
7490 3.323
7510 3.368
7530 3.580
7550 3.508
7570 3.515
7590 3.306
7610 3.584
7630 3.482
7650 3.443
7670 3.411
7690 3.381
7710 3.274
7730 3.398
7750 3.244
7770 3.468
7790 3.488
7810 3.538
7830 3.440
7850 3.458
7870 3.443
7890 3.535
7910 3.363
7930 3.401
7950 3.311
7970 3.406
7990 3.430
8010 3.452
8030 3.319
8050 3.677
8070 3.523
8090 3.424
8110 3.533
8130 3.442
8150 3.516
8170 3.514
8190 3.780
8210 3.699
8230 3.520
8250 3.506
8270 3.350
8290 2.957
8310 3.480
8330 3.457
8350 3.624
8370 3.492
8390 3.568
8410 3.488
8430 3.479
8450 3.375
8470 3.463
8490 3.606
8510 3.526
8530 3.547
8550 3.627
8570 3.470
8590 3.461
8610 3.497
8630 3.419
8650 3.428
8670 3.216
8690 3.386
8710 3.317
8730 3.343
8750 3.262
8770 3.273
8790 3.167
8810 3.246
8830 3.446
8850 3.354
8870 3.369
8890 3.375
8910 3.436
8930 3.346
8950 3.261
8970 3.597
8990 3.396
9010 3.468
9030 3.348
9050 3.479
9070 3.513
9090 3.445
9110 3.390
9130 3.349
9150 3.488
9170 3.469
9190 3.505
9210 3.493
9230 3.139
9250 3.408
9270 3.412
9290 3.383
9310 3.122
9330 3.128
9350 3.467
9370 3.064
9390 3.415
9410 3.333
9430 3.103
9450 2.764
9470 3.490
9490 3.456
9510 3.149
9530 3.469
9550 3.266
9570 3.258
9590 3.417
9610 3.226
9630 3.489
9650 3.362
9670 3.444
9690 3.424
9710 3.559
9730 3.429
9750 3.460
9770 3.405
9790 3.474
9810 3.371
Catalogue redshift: 0.41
